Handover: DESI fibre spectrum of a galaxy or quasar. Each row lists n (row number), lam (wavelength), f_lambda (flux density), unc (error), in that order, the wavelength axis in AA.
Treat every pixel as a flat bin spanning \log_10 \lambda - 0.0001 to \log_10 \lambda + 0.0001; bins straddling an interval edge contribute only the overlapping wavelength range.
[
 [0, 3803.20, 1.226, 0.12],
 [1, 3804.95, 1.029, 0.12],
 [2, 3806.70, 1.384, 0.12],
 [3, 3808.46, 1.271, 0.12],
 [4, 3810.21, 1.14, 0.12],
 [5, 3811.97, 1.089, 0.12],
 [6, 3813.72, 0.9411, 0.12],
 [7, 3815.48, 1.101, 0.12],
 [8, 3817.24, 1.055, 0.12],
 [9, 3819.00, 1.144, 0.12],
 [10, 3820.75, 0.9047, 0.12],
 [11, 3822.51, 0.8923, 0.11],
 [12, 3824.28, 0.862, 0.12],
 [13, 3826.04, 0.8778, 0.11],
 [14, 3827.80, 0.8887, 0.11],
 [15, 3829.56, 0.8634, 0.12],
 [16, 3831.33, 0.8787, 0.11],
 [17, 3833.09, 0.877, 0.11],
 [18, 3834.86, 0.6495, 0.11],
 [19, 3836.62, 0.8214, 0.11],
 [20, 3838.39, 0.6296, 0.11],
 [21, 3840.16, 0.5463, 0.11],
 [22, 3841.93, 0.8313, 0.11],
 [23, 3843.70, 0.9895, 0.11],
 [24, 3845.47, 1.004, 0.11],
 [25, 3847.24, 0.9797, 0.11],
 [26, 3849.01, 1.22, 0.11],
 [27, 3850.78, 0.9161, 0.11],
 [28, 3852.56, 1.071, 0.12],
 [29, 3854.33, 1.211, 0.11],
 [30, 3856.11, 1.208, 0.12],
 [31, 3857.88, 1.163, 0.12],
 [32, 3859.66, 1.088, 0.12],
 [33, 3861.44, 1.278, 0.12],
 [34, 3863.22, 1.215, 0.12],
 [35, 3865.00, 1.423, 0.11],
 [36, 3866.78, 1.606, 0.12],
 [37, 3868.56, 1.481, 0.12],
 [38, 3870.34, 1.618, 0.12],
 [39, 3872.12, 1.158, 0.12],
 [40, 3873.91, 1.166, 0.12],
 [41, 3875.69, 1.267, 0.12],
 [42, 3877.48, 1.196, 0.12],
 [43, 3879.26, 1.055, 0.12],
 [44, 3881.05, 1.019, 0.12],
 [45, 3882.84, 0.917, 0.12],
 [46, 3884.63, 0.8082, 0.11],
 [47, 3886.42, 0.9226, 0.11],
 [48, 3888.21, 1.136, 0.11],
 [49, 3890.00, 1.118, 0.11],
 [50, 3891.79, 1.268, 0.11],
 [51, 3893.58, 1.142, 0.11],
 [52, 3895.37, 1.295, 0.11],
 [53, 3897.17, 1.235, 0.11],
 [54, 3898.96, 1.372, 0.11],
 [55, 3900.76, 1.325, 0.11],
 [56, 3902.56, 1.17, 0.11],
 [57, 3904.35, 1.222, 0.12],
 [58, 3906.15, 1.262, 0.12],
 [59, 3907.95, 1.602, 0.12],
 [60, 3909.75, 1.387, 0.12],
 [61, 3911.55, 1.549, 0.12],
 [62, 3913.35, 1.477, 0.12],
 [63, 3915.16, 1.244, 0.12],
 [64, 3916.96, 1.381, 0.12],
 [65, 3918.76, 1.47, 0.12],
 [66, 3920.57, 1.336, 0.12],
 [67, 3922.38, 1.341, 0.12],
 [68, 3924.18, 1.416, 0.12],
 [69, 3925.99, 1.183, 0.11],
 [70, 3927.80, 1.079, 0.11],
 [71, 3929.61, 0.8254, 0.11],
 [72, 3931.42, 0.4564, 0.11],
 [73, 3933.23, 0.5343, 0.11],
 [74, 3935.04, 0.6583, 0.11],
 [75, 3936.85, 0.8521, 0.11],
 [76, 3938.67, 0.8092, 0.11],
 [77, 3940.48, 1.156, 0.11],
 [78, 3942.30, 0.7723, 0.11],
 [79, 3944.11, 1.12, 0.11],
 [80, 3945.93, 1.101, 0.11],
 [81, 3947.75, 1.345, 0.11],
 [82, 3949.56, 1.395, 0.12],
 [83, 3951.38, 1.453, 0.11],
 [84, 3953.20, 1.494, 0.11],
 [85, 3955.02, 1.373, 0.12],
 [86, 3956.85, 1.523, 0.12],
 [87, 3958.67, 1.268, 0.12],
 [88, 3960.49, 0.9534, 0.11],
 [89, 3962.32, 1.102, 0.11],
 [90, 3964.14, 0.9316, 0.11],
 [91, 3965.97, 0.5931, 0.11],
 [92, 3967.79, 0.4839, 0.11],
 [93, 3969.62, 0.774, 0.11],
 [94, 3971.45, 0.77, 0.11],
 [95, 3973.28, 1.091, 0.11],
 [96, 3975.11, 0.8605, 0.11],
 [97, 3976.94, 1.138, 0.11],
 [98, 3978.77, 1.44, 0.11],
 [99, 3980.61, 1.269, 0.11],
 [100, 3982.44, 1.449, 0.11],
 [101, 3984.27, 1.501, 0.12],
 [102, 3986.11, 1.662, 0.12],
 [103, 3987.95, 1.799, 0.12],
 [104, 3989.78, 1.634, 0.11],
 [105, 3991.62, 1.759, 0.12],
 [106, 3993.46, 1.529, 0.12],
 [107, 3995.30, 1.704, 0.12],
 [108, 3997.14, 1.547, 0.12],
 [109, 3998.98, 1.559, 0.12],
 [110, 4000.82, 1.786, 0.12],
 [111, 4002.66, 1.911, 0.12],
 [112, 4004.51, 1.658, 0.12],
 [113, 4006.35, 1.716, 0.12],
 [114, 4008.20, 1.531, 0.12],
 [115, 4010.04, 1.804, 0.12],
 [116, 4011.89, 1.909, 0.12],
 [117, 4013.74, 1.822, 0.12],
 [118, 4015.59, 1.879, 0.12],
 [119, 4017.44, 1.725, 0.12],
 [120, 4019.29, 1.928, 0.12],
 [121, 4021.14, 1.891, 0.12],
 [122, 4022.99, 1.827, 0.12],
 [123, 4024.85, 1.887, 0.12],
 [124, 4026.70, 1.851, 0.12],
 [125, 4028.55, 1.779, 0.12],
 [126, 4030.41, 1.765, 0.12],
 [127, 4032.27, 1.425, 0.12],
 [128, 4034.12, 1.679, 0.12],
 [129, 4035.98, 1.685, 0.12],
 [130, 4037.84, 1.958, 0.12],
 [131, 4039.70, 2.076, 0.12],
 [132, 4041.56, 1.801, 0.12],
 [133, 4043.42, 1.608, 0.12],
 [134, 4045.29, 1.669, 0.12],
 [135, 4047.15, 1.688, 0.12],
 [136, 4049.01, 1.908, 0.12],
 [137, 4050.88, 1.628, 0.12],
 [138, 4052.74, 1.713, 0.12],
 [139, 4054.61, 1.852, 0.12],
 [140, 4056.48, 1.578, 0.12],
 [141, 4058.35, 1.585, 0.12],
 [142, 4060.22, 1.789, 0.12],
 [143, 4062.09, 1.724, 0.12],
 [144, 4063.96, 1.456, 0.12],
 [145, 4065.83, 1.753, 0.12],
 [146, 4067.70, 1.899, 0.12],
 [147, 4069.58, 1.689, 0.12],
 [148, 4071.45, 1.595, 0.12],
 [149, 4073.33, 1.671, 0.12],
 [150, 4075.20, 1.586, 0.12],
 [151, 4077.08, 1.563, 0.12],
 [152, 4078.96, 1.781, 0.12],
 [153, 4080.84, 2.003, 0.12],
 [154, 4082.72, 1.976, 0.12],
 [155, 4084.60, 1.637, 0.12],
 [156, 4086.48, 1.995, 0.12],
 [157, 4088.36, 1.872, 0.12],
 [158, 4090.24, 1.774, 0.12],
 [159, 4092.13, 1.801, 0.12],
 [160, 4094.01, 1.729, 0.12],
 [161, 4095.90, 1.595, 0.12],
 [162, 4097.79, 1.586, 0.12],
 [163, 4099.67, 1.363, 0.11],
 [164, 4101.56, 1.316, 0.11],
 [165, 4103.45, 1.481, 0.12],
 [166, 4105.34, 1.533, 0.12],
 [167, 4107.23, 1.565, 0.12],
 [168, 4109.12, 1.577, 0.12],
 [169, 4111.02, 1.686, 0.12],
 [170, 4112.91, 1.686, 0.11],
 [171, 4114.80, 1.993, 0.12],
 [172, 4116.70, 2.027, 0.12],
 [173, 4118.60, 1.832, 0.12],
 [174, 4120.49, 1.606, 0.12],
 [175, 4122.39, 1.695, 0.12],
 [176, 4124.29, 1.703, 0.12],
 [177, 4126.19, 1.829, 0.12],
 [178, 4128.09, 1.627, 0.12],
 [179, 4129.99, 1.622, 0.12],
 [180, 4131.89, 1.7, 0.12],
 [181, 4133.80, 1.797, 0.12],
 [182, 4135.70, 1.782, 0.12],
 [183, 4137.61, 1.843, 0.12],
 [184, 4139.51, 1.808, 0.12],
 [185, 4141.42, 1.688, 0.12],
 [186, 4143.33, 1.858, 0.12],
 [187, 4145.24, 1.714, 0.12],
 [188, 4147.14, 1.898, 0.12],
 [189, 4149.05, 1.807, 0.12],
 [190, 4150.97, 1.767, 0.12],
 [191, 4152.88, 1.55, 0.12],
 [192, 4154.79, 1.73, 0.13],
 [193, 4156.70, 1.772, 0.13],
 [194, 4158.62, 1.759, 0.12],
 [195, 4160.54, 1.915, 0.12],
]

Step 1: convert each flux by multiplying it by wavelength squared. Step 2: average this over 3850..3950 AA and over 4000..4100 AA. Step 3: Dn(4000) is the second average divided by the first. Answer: 1.6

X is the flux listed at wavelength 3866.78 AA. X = 1.606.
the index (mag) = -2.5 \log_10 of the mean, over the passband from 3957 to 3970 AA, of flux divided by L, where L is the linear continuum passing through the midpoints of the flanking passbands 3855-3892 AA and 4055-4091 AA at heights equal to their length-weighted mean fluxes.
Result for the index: 0.49 mag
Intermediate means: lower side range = 1.19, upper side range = 1.73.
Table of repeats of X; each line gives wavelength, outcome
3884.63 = 0.8082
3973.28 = 1.091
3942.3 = 0.7723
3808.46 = 1.271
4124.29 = 1.703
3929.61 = 0.8254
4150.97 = 1.767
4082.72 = 1.976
